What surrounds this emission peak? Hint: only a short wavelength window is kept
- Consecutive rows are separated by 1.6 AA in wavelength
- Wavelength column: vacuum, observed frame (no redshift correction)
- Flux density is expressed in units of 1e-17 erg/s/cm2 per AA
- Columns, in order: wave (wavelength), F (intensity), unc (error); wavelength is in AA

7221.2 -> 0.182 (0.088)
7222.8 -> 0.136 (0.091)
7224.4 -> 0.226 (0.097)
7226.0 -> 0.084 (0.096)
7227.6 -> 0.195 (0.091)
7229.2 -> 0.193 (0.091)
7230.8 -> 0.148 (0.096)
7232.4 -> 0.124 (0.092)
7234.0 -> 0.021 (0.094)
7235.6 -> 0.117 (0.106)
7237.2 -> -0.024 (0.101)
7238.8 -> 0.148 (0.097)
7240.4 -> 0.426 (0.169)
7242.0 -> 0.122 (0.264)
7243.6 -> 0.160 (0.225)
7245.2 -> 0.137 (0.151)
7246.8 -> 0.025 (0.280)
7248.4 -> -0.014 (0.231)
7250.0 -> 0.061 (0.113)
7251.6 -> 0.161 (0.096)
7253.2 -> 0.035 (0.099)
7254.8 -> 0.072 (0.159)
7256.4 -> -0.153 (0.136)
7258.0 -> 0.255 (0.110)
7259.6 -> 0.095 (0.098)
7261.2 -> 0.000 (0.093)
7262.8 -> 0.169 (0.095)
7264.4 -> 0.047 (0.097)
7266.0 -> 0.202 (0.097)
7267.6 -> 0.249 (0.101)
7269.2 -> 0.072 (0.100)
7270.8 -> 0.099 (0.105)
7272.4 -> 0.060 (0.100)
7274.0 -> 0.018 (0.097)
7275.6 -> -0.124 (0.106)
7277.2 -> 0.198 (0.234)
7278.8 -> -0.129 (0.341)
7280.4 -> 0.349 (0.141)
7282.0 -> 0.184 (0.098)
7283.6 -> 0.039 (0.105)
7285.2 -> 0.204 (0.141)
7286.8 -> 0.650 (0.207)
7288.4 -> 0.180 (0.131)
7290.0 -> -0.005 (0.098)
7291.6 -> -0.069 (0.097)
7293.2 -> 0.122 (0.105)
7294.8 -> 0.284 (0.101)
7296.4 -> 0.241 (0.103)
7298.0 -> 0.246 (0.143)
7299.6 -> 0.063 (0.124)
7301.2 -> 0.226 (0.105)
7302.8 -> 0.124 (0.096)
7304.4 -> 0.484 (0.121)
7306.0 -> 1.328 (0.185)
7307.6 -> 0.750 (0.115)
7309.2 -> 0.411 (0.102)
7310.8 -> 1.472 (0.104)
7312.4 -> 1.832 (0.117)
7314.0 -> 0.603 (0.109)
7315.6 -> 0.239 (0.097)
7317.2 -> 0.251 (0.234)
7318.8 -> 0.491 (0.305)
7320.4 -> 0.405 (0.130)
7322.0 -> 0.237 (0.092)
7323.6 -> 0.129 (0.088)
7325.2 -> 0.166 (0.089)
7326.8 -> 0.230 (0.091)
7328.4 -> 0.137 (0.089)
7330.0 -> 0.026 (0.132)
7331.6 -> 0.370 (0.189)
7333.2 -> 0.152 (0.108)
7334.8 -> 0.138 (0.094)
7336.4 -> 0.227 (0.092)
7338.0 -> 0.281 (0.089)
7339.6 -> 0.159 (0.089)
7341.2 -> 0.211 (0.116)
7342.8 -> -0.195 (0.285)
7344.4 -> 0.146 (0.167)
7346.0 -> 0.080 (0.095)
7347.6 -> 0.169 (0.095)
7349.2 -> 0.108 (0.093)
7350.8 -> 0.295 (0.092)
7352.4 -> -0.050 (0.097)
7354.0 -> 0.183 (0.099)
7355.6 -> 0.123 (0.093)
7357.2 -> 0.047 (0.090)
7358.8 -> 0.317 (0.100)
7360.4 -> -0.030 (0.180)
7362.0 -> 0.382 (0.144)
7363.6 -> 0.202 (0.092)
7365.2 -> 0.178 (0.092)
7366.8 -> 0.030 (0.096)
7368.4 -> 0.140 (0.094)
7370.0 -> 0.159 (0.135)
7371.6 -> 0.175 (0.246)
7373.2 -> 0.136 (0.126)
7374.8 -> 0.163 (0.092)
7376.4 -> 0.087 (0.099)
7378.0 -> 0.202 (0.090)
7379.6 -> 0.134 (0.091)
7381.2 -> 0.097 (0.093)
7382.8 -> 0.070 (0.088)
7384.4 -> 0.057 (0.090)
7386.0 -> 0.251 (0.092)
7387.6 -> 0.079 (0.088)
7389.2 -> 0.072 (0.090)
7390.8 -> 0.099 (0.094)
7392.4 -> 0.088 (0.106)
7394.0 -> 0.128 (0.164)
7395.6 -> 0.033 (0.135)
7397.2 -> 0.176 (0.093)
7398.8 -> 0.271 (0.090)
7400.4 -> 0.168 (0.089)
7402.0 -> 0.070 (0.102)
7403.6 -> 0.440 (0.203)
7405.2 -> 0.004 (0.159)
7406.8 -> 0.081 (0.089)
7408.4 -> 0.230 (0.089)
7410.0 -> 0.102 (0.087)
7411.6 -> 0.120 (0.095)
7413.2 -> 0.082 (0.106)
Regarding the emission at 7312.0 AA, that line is [O II]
